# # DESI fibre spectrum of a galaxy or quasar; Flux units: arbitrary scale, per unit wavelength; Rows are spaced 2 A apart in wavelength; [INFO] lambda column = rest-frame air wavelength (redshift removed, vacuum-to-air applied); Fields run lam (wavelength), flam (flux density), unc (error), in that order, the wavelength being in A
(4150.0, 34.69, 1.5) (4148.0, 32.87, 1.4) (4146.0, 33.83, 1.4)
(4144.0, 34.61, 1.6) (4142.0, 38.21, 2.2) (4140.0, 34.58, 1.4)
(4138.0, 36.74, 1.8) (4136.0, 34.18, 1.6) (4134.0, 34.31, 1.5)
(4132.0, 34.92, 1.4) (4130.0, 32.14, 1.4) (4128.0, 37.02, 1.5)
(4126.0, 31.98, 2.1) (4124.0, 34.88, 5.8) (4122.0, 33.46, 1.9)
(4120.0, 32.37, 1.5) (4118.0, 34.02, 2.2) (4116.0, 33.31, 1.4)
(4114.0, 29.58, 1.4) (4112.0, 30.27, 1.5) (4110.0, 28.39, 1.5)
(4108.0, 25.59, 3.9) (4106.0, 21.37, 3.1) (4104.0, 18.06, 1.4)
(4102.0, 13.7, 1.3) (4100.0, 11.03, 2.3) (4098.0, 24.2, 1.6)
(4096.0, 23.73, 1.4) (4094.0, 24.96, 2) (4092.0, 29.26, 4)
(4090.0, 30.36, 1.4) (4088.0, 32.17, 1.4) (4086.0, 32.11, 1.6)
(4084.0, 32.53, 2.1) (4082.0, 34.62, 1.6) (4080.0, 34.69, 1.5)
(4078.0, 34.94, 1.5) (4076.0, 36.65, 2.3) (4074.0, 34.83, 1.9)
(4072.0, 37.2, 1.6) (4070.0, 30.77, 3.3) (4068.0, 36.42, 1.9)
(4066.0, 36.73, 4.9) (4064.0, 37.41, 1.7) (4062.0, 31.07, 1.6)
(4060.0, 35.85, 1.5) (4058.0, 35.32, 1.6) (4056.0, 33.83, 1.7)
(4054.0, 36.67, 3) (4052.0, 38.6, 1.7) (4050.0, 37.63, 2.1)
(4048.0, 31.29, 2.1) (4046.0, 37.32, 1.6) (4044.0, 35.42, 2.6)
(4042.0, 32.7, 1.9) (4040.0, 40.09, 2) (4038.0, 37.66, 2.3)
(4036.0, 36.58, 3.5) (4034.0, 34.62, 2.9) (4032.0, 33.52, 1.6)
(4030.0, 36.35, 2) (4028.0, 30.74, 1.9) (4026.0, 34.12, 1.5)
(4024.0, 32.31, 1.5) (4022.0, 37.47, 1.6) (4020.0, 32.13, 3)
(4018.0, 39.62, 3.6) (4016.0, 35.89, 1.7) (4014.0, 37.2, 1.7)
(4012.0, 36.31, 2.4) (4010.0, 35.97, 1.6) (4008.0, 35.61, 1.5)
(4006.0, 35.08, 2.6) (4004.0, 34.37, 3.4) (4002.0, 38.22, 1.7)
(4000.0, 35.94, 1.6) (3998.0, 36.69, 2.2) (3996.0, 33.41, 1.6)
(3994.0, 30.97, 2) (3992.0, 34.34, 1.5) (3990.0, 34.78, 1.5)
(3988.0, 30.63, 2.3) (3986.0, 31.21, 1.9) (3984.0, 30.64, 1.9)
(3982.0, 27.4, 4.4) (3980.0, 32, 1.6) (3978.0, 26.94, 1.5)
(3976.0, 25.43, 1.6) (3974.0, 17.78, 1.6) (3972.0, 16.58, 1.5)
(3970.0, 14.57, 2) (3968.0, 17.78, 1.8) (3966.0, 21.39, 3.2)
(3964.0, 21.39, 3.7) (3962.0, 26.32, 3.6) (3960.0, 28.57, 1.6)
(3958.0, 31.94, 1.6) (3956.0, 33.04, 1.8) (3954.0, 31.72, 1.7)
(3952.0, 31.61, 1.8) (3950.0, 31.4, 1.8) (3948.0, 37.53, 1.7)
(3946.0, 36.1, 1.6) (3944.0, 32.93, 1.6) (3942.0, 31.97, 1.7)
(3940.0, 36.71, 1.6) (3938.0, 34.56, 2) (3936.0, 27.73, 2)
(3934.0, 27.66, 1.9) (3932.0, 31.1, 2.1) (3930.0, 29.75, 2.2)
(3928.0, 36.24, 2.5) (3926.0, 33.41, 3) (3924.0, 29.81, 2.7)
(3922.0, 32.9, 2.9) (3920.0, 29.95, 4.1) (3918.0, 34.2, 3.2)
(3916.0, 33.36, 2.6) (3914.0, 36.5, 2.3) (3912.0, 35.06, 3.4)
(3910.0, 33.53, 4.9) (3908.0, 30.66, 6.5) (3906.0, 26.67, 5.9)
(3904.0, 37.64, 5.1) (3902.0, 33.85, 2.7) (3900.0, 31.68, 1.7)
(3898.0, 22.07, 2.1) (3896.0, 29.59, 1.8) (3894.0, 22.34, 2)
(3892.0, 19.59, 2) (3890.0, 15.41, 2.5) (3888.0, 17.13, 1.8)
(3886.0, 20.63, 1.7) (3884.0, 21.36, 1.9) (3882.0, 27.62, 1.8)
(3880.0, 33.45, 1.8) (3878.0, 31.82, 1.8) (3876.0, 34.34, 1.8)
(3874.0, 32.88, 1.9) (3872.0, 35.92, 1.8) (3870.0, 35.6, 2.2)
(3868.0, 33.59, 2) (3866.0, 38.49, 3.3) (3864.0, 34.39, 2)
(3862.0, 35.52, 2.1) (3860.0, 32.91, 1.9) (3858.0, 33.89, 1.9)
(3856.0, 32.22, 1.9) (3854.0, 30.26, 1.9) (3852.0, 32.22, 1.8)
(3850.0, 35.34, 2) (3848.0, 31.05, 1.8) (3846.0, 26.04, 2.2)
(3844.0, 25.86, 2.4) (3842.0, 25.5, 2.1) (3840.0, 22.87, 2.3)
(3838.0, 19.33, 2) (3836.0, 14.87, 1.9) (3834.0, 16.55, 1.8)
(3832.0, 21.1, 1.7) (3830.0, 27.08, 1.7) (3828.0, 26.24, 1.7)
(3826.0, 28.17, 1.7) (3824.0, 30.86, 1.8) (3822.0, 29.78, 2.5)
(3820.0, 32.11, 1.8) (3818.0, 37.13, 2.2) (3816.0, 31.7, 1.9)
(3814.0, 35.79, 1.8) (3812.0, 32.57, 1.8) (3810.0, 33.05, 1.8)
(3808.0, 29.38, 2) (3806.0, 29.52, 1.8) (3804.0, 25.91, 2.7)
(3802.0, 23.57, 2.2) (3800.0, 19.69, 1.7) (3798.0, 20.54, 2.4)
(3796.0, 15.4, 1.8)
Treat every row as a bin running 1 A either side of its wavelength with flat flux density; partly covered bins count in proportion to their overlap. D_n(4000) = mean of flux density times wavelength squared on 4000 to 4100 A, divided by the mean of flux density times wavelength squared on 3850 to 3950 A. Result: 1.18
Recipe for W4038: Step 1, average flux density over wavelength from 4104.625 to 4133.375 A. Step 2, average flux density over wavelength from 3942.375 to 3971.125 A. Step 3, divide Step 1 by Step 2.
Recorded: 1.10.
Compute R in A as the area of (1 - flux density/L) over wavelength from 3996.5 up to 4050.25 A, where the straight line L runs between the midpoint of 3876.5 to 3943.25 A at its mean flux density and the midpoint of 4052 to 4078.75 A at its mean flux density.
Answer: -2.8 A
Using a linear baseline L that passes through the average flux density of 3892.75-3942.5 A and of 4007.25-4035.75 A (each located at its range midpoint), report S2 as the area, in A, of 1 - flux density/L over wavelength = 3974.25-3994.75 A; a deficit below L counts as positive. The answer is 2.4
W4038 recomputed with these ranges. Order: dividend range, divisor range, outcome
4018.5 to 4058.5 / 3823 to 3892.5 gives 1.26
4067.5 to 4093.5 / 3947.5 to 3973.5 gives 1.28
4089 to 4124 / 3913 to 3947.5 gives 0.81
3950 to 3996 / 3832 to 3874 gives 0.93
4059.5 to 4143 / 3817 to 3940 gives 1.05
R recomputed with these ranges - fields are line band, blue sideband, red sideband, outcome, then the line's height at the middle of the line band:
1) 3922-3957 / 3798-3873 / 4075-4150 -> -3.28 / 29.8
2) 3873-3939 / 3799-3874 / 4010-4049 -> 4.27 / 31.5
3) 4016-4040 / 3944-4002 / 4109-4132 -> -3.84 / 30.4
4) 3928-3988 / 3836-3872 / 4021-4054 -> 8.49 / 33.3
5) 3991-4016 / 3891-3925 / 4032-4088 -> -1.39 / 33.5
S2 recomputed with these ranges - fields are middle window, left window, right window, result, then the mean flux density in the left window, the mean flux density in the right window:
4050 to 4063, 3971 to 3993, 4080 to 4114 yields -4.18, 28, 26.1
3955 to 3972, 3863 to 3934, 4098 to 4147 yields 3.58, 30.3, 30.2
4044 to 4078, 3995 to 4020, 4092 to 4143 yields -2.80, 36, 29.3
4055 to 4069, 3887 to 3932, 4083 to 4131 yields -3.30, 29.6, 28.2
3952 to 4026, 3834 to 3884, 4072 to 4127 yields -2.61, 30.2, 29.2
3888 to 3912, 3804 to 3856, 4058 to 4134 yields 1.21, 28.2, 30.7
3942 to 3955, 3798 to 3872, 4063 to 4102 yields -1.52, 29.1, 30.8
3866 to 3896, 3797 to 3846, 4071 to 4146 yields -0.29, 26.6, 30.8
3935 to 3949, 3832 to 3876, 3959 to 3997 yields -3.36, 29.7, 26.4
